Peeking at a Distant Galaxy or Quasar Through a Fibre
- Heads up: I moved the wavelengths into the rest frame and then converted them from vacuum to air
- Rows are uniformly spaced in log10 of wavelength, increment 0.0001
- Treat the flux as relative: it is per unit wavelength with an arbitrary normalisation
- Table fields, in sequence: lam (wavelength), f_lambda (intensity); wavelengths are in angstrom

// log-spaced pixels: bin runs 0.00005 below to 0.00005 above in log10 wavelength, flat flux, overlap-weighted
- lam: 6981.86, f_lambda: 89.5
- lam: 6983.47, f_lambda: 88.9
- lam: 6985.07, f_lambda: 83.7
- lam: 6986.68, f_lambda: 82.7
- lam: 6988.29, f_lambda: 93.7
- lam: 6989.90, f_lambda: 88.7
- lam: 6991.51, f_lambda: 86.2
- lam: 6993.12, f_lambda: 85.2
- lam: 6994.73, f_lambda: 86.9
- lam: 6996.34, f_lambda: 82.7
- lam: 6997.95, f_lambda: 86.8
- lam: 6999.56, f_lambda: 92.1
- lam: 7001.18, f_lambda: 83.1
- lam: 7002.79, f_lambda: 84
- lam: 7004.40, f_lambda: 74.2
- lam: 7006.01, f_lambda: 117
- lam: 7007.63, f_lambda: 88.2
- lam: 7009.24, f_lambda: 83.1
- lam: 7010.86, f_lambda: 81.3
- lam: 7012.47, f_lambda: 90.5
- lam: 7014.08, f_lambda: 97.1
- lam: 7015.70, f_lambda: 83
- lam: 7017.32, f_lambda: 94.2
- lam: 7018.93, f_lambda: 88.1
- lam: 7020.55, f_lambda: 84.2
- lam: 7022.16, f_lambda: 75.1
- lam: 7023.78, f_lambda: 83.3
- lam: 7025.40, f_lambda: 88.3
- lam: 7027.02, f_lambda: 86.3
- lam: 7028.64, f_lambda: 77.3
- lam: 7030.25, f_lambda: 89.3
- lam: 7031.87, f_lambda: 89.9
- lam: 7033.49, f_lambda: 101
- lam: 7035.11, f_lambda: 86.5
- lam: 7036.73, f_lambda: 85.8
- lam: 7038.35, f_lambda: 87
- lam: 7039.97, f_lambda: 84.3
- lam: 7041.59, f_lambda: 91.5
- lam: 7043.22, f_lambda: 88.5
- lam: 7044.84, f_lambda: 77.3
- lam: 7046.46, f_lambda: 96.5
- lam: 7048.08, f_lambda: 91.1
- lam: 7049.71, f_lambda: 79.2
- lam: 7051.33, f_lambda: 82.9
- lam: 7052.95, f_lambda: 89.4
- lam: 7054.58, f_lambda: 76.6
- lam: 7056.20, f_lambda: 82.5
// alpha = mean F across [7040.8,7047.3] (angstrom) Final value 88.4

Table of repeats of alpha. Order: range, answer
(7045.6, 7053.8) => 87.7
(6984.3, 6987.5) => 83.2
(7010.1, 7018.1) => 89.3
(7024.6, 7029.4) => 84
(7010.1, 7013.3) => 86.3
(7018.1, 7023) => 82.6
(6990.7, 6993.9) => 85.7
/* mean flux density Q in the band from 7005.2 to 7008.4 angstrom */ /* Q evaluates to 103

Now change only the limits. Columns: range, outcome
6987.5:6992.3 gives 89.5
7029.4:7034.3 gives 93.4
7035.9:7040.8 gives 85.8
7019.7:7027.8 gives 83.4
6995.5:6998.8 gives 85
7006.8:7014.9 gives 88.1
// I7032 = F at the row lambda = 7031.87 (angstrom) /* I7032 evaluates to 89.9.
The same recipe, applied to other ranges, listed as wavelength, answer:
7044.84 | 77.3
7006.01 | 117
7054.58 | 76.6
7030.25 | 89.3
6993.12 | 85.2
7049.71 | 79.2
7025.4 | 88.3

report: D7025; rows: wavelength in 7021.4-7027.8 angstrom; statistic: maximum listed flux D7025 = 88.3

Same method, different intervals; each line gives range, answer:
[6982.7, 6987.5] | 88.9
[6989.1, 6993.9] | 88.7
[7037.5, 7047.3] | 96.5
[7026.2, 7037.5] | 101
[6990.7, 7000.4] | 92.1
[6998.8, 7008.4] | 117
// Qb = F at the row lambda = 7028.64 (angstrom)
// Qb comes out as 77.3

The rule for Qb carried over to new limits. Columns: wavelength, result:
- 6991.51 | 86.2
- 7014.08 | 97.1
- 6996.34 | 82.7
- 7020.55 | 84.2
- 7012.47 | 90.5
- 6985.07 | 83.7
